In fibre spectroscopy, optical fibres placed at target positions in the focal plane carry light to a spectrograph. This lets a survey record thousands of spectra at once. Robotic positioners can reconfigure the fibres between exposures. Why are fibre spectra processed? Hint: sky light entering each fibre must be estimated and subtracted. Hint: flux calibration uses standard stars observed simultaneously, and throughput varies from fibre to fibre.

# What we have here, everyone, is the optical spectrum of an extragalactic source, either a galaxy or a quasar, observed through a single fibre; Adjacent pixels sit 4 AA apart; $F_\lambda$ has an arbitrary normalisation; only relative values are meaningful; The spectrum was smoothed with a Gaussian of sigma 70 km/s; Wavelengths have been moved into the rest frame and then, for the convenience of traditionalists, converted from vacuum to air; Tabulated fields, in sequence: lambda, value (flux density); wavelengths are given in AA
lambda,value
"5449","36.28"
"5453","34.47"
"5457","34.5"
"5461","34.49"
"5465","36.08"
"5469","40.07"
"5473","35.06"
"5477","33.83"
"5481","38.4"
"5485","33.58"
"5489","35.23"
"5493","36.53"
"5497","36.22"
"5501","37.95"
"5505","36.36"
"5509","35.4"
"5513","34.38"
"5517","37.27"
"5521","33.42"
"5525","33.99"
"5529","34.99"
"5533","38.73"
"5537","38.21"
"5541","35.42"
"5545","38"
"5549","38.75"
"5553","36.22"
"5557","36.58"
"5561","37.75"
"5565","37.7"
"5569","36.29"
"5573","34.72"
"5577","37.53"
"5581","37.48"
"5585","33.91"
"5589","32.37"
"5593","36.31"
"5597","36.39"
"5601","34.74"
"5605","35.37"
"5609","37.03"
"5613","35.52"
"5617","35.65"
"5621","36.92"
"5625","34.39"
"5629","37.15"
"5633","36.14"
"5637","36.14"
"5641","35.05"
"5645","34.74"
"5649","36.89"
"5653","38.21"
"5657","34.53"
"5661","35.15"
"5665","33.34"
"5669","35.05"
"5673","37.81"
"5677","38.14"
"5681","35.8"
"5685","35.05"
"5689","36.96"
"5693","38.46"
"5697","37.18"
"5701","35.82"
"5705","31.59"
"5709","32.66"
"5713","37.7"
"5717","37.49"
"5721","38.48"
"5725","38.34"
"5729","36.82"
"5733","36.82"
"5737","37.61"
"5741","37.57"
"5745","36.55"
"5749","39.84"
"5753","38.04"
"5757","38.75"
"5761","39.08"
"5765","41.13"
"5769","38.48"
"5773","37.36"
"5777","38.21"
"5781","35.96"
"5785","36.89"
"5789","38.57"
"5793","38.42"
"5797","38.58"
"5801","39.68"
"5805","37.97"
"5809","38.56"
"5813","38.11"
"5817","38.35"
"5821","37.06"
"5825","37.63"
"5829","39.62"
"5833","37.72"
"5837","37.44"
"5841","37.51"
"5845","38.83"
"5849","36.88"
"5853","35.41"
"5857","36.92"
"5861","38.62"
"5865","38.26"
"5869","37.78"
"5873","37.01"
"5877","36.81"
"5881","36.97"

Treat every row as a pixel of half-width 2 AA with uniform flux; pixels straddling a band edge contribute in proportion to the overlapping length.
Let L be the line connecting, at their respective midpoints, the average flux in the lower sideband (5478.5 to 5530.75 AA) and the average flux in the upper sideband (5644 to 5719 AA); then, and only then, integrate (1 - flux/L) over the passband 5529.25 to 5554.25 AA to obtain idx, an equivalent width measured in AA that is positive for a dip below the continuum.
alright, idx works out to -1.2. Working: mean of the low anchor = 35.7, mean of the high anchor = 35.9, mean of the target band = 37.4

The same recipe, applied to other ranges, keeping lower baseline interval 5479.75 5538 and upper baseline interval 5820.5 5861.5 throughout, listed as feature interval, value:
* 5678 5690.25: 0.3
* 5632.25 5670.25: 1.2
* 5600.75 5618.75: 0.4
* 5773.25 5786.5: 0.1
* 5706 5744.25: 0.1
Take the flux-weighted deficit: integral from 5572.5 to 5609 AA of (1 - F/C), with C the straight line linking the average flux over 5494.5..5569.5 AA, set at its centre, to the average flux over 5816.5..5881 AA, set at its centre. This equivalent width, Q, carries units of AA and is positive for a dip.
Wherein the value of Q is 1.2 AA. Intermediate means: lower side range 36.5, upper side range 37.6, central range 35.5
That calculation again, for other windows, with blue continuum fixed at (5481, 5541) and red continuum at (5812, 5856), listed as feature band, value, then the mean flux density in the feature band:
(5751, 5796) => -1.1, 38.3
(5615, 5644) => 0.6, 35.9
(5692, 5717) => 0.9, 35.6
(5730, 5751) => -0.3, 37.6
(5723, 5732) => -0.1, 37.5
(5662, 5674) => 0.5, 35.2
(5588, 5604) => 0.6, 35.1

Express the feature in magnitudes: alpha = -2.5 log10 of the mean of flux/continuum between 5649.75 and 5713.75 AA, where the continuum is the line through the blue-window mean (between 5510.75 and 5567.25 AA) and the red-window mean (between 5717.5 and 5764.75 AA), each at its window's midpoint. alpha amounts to 0.05 mag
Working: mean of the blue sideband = 36.5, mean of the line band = 35.8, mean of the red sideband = 38.1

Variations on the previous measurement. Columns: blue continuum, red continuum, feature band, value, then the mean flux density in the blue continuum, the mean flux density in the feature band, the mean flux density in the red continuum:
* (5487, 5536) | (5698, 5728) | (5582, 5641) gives 0.01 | 35.9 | 35.6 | 36.1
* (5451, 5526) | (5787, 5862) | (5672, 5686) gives 0.01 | 35.7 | 36.7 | 38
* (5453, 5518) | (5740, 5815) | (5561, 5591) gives 0.02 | 35.9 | 35.9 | 38.3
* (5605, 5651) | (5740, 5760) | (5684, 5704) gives 0.02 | 35.9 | 36.5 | 38.2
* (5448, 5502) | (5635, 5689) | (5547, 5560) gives -0.04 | 35.9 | 37.2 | 35.9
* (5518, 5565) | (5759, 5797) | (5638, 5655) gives 0.03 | 36.6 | 36.2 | 38.3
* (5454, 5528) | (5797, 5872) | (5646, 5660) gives 0.01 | 35.7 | 36.3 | 37.9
